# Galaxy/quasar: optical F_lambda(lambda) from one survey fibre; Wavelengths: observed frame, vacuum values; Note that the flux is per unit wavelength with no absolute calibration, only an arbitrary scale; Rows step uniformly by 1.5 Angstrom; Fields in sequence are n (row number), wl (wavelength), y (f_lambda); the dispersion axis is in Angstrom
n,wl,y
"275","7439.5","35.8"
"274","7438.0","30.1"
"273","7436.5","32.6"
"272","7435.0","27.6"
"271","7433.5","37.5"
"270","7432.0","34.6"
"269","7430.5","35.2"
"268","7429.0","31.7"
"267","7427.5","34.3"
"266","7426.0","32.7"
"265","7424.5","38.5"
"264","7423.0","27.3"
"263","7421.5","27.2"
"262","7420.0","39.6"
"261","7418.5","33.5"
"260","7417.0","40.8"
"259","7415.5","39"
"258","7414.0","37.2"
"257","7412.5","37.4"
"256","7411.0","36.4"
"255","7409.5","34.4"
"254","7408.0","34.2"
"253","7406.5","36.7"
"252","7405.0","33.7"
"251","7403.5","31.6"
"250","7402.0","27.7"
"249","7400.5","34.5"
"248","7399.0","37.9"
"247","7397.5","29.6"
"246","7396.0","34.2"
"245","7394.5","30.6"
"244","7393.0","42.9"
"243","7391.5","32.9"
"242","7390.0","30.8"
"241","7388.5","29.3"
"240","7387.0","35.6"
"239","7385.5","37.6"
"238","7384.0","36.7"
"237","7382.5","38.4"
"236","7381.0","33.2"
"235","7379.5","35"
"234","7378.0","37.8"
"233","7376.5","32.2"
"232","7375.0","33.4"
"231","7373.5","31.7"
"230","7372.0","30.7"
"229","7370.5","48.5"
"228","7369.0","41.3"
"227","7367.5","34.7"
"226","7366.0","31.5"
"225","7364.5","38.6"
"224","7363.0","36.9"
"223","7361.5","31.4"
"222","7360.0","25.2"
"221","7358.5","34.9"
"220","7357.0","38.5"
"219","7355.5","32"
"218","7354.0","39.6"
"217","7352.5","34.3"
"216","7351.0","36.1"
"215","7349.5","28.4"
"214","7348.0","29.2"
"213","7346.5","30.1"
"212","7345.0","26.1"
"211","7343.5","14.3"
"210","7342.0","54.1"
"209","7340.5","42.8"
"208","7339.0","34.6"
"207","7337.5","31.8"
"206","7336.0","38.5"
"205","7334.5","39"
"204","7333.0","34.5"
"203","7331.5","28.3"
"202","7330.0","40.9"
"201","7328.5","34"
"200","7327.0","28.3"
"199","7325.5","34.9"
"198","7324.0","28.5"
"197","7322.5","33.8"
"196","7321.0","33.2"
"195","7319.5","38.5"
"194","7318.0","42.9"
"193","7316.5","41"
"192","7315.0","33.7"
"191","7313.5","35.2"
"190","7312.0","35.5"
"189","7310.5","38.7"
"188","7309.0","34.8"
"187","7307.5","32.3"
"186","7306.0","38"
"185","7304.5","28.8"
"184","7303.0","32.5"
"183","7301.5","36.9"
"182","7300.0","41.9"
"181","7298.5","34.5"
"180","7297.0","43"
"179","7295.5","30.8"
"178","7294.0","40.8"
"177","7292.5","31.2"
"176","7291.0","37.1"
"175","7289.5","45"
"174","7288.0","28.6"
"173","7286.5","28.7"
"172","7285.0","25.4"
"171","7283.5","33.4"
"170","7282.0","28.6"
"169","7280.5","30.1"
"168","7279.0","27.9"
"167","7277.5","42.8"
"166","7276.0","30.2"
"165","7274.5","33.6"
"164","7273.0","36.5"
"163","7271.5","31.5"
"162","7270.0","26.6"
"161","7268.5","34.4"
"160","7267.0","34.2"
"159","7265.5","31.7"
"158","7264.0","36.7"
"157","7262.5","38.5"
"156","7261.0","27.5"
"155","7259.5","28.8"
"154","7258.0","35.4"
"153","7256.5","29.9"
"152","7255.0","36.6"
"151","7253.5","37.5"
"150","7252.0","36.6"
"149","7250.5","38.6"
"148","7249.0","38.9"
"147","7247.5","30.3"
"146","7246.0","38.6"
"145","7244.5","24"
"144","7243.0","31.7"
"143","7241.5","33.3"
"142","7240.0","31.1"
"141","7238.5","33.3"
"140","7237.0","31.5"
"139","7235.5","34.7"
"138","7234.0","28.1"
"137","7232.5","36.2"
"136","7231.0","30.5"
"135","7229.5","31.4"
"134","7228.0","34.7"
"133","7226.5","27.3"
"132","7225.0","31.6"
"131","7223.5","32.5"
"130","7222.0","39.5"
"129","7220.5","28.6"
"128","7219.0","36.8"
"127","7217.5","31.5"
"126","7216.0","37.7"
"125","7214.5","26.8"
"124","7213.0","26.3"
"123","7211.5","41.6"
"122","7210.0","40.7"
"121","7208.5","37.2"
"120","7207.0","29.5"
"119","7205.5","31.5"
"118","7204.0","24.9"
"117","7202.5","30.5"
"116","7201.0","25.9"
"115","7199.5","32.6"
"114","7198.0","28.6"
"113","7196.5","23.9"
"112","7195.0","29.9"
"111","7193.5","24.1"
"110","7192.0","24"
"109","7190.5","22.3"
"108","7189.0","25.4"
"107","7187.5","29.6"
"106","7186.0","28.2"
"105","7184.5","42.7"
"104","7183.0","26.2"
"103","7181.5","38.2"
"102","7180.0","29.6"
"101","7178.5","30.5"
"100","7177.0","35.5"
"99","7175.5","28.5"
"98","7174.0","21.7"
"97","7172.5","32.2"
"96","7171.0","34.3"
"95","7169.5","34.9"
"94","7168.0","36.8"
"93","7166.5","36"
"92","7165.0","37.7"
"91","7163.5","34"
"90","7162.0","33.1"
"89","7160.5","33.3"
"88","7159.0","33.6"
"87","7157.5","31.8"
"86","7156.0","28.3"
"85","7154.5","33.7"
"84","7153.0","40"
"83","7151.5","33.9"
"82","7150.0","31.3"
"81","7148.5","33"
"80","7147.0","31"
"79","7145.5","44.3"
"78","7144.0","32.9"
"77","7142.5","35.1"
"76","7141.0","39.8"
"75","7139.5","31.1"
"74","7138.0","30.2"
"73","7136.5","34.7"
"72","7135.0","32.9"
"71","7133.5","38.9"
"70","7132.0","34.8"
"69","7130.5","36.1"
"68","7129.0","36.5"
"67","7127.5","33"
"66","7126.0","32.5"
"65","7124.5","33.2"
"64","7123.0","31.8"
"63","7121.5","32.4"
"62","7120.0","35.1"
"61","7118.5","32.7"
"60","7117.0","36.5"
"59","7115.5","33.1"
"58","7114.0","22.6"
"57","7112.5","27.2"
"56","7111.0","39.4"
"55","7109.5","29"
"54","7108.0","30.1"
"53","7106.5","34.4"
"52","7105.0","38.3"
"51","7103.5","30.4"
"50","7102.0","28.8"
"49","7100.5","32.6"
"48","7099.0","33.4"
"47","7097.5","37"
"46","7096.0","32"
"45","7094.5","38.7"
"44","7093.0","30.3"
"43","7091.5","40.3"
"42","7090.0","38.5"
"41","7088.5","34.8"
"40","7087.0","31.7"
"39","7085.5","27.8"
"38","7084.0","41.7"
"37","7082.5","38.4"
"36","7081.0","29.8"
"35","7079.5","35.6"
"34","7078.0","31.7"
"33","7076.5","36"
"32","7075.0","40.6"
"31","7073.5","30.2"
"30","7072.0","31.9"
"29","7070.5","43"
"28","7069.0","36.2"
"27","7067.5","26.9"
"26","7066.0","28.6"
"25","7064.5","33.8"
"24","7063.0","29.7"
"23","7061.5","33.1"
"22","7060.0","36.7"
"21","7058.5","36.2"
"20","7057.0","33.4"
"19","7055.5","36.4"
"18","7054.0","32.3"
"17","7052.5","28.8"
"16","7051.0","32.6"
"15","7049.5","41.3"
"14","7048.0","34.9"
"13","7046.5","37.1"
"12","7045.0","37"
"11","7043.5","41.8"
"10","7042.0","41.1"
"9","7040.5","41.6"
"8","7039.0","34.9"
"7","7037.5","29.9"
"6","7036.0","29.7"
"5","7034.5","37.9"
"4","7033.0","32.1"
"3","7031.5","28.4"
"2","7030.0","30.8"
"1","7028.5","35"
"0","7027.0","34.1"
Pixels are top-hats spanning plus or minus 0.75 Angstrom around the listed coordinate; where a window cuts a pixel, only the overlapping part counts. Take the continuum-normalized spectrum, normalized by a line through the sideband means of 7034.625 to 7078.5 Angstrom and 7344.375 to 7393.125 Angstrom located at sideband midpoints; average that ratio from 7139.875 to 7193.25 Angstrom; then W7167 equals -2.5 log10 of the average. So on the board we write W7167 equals 0.07 mag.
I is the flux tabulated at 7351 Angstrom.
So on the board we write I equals 36.1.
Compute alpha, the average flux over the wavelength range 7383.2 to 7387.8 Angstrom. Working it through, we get 36.6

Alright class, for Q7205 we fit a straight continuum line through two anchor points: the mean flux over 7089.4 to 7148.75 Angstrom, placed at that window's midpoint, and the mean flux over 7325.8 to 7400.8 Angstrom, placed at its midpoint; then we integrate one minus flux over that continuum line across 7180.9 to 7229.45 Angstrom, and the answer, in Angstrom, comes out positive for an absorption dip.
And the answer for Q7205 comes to 4.5 Angstrom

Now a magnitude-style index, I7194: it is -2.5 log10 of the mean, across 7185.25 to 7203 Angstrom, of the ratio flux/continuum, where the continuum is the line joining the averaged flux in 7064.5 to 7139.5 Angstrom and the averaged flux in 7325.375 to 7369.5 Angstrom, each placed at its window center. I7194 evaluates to 0.24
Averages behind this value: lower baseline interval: 33.7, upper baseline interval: 34.1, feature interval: 27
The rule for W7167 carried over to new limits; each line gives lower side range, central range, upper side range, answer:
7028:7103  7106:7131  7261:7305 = 0.05 mag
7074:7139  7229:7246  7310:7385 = 0.09 mag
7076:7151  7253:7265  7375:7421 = 0.02 mag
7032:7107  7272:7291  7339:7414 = 0.06 mag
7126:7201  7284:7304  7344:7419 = -0.04 mag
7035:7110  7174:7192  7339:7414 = 0.15 mag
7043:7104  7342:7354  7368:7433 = 0.14 mag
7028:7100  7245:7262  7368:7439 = 0.01 mag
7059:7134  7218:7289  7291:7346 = 0.07 mag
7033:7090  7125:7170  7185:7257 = -0.05 mag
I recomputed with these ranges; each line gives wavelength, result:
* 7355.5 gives 32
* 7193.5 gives 24.1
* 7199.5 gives 32.6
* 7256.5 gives 29.9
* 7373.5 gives 31.7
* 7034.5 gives 37.9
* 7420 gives 39.6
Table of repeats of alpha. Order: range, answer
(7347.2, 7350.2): 28.8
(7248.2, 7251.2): 38.6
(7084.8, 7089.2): 31.4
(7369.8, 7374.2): 36.9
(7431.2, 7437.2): 33.1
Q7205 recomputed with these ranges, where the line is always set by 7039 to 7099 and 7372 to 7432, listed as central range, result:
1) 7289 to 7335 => -1.5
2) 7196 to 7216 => 2.1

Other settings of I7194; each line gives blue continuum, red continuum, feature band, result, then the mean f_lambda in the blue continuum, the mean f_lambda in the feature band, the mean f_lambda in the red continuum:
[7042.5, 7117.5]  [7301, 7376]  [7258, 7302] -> 0.026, 34.1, 33.7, 34.7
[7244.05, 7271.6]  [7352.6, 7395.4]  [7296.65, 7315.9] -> -0.046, 33.6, 35.7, 35.1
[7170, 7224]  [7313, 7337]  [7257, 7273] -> 0.017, 30.8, 32.7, 35.3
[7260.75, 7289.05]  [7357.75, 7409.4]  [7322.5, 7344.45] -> -0.035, 32.2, 34.5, 34.5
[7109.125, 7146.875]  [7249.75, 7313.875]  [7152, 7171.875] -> -0.016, 33.8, 34.4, 34.1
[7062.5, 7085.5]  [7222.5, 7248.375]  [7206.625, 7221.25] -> -0.051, 34.1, 33.8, 31.9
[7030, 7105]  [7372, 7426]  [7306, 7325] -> -0.040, 34.4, 35.8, 34.5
